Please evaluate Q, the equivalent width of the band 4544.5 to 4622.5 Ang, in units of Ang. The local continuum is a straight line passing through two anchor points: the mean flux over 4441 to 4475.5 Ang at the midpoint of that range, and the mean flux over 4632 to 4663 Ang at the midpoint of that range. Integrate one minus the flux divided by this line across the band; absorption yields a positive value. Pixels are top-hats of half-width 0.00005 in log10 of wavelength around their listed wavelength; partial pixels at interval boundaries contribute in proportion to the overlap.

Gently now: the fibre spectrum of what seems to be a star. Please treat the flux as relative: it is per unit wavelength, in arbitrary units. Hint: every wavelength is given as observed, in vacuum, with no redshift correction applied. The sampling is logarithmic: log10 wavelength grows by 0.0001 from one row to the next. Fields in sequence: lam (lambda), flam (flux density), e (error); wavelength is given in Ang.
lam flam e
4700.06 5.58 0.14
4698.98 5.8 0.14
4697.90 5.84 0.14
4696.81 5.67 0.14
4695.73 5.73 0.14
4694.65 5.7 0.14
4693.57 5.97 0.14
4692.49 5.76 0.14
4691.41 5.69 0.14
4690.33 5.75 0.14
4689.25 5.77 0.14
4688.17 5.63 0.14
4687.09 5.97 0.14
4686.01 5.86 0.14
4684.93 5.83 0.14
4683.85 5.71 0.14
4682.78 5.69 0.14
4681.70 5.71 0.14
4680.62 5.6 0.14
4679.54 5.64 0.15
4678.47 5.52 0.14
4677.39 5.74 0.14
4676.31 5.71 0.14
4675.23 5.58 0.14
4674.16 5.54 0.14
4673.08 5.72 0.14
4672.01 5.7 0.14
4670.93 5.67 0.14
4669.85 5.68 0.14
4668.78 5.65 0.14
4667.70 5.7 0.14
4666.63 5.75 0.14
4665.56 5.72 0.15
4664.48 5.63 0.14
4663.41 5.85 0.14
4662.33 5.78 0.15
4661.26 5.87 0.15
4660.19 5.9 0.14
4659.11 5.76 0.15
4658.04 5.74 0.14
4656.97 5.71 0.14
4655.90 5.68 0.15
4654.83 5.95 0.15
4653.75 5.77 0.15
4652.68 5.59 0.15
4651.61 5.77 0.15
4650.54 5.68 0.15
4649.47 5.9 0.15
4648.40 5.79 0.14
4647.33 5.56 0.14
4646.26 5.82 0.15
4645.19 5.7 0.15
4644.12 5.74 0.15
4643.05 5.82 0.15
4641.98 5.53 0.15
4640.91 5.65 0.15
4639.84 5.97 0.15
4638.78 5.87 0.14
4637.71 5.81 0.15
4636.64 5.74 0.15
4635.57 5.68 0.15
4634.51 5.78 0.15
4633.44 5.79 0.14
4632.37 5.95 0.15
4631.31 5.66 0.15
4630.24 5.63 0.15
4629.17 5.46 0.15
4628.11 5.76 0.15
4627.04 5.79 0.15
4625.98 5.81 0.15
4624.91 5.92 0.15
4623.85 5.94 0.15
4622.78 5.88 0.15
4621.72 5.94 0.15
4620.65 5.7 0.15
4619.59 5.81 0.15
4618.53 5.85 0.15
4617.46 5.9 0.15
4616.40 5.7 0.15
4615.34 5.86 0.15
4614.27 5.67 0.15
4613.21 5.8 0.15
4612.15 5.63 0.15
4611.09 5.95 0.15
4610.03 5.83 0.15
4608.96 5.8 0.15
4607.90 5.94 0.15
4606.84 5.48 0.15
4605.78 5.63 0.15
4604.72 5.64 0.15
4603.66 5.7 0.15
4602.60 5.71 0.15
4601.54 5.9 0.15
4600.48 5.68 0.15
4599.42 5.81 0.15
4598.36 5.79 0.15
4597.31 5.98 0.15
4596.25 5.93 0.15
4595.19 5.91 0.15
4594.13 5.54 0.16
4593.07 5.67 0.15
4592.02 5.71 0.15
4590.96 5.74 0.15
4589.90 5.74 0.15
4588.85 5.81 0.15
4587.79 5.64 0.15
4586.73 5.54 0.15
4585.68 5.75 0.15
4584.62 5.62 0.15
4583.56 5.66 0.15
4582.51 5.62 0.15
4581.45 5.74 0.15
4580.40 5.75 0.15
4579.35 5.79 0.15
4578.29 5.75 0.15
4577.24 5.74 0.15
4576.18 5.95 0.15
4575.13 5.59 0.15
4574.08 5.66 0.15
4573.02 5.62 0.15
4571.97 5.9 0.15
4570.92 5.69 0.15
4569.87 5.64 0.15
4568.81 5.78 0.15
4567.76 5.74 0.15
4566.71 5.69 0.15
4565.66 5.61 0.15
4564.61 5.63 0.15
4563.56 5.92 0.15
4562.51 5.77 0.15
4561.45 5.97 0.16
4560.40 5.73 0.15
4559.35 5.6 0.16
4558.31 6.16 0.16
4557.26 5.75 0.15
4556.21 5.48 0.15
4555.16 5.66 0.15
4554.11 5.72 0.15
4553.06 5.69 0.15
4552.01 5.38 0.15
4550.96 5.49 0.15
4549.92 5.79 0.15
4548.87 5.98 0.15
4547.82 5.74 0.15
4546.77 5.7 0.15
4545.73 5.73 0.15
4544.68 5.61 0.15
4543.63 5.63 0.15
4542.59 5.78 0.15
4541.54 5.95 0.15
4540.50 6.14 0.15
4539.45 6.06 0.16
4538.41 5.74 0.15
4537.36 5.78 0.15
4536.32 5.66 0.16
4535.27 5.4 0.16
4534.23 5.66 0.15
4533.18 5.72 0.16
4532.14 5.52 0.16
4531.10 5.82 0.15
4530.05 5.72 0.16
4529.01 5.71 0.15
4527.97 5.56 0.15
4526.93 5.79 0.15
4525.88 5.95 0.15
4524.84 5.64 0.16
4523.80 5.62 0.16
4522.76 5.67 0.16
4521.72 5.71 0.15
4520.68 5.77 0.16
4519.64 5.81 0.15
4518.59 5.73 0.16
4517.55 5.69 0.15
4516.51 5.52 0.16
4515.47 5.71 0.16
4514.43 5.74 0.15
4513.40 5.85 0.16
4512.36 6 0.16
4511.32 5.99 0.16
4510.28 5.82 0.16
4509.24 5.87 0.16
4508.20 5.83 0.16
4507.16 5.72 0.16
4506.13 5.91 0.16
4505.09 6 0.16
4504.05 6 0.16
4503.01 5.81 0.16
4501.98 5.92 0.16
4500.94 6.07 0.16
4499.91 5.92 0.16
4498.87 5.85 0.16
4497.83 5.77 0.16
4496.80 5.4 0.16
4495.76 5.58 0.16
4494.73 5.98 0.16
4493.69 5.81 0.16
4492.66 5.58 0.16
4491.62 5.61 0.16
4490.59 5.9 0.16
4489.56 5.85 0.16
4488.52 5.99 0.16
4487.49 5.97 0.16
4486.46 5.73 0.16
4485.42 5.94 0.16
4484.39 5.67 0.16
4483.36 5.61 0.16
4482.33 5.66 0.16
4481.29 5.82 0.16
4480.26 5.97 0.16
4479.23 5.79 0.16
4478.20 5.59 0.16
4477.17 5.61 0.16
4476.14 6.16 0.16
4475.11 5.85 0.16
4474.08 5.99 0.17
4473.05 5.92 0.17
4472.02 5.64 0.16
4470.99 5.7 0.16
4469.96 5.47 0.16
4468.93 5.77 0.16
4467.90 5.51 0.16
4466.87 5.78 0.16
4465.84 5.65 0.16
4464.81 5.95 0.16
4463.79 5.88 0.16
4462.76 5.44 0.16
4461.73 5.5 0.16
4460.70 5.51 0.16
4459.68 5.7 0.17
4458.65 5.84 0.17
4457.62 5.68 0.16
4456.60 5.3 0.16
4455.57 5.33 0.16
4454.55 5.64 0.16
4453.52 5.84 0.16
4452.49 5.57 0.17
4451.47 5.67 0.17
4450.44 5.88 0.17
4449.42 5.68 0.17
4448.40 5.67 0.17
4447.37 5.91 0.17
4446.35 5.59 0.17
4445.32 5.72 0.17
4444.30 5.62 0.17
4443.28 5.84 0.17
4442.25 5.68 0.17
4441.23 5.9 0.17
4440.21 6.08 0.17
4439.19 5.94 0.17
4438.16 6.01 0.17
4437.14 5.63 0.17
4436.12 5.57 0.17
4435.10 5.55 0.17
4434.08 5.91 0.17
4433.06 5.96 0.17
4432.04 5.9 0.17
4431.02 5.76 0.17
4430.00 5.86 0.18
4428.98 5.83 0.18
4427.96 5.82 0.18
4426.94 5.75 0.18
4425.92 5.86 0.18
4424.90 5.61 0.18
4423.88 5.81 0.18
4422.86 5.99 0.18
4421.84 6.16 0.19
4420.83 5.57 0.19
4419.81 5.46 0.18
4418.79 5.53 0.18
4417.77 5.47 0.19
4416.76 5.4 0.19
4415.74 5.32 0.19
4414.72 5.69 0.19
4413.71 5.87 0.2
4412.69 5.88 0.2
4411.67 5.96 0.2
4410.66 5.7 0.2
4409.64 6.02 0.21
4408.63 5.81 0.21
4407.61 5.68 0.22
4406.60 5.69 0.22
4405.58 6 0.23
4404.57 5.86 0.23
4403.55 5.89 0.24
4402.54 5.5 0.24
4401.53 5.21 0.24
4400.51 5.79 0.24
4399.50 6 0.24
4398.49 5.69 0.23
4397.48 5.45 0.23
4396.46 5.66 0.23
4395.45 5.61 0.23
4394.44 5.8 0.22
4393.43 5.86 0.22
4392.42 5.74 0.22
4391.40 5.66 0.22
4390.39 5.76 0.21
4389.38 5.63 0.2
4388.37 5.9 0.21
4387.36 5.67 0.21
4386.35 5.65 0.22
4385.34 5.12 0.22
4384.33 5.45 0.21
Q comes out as 0.0 Ang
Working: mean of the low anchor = 5.69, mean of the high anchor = 5.77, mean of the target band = 5.74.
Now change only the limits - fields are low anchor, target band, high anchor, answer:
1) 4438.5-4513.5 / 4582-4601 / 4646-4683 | 0.0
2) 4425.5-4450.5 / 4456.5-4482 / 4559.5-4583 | 0.2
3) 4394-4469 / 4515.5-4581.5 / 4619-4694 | 0.1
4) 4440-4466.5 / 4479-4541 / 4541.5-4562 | -0.8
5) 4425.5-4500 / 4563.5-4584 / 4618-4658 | 0.1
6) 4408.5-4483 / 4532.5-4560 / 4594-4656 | 0.1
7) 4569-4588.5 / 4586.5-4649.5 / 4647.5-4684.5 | -0.6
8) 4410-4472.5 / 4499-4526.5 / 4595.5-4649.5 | -0.4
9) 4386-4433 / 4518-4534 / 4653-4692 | 0.0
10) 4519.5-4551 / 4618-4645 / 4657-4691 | -0.2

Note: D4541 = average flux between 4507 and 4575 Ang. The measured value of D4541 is 5.74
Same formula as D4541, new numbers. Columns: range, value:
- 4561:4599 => 5.74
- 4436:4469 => 5.71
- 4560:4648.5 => 5.75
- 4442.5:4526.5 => 5.75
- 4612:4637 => 5.78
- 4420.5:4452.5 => 5.8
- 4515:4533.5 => 5.7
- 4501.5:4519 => 5.83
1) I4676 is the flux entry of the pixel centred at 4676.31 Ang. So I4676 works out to 5.71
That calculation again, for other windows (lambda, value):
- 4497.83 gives 5.77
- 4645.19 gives 5.7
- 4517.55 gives 5.69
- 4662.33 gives 5.78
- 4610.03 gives 5.83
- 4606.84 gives 5.48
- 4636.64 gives 5.74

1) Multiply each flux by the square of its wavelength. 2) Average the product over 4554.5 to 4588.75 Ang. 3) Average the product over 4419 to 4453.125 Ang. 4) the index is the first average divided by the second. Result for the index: 1.1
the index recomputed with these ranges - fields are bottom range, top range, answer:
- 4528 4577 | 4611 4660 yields 1.04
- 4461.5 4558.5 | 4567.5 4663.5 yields 1.05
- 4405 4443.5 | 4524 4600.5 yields 1.06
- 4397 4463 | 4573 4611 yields 1.08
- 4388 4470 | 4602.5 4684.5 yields 1.10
